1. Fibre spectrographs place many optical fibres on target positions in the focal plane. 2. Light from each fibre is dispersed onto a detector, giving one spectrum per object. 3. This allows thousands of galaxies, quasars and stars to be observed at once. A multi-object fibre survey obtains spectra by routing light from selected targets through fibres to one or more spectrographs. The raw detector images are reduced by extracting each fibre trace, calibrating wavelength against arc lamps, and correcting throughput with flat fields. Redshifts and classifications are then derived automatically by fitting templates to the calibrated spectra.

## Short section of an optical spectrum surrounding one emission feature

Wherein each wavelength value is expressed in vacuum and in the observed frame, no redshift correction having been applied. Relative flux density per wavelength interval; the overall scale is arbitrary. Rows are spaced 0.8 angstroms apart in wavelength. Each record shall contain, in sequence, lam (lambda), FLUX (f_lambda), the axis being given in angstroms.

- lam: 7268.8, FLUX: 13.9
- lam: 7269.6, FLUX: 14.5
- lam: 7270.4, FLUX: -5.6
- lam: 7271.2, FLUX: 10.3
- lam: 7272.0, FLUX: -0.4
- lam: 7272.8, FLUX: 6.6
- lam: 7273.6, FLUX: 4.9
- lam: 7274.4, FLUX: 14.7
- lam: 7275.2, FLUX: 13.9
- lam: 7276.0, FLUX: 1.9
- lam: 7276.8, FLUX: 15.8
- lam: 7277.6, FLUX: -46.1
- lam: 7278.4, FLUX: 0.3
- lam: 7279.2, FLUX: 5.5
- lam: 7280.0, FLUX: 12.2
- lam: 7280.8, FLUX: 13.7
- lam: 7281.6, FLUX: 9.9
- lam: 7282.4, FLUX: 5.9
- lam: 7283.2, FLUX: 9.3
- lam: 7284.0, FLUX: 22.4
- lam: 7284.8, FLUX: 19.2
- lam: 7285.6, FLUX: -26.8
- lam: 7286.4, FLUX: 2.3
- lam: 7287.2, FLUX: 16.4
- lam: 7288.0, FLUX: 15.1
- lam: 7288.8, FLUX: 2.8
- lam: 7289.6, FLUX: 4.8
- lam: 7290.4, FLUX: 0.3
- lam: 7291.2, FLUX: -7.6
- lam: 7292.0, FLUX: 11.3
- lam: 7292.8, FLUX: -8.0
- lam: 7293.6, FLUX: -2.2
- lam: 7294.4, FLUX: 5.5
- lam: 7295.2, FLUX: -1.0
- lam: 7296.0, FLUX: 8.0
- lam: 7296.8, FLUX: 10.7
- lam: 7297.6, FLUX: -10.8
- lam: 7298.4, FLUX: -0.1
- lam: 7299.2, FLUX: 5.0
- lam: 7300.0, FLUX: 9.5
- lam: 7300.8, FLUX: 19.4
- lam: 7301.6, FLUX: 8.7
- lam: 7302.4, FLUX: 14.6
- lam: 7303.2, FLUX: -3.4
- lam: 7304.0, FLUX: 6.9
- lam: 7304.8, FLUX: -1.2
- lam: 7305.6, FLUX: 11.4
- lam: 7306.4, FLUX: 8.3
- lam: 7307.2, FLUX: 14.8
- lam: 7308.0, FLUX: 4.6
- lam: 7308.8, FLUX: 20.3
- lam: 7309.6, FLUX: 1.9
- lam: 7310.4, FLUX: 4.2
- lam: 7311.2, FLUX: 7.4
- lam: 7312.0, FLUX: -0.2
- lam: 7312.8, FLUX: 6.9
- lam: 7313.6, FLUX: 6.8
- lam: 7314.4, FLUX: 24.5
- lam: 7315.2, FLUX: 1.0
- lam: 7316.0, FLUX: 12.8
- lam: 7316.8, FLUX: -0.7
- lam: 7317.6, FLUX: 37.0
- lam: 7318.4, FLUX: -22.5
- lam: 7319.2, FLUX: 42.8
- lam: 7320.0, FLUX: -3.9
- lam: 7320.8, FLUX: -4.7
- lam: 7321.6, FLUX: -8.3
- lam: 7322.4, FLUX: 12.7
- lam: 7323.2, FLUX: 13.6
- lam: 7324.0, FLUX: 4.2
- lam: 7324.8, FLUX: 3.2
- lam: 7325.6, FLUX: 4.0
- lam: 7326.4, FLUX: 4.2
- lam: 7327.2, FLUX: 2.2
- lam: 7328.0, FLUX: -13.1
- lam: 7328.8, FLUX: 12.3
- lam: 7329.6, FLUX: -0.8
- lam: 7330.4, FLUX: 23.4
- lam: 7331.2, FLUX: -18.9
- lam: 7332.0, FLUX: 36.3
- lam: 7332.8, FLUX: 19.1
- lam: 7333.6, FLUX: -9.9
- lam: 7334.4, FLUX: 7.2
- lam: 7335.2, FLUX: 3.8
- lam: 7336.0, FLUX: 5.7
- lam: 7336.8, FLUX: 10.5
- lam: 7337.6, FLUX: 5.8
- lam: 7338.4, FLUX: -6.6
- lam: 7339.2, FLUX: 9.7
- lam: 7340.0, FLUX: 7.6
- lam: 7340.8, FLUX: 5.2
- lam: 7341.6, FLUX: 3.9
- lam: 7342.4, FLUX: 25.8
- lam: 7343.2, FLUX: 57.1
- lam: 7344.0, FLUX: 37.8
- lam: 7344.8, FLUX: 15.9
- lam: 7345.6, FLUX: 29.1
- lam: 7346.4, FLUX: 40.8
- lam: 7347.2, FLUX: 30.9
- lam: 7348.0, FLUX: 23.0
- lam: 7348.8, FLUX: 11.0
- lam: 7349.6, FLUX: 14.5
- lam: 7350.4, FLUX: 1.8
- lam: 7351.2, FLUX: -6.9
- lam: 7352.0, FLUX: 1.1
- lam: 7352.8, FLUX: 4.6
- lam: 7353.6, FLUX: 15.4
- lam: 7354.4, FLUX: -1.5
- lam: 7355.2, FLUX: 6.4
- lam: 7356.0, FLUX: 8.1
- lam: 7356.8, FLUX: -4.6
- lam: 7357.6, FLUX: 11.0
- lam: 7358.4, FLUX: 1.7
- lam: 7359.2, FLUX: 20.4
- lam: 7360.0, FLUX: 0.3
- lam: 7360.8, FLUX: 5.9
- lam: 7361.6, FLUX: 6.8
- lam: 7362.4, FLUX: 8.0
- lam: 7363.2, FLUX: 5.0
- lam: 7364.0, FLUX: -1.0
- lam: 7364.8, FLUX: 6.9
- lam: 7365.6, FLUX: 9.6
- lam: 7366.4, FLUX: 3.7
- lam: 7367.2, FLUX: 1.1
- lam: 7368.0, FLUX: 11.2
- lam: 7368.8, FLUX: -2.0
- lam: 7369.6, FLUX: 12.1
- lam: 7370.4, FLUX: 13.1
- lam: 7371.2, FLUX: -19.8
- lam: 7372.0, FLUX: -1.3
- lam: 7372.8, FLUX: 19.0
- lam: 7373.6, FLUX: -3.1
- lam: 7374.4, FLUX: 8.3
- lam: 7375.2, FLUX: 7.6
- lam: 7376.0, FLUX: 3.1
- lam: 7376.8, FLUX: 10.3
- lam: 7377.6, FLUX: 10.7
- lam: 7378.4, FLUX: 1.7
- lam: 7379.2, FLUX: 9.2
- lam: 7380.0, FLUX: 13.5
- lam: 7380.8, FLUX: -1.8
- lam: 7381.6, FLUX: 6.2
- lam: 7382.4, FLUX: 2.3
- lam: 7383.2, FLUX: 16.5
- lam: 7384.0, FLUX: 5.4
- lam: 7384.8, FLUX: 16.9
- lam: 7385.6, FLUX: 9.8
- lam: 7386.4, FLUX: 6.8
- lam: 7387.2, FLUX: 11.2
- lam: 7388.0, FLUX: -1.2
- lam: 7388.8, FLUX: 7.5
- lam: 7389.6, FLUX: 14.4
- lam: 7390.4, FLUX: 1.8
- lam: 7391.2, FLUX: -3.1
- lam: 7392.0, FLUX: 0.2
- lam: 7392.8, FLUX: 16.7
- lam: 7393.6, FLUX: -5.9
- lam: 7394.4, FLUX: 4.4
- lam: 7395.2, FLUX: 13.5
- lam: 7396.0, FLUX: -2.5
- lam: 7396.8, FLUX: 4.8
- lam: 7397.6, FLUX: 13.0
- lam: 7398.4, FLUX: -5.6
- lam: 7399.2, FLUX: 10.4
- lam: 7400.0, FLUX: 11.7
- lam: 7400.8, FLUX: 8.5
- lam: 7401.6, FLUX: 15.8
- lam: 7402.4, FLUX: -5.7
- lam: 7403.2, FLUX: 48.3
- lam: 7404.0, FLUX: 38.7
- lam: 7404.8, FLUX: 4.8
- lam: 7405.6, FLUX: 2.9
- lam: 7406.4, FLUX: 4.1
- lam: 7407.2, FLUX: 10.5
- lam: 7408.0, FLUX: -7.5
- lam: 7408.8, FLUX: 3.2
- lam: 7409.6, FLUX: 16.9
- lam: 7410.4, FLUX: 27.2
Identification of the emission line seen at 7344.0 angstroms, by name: H-gamma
